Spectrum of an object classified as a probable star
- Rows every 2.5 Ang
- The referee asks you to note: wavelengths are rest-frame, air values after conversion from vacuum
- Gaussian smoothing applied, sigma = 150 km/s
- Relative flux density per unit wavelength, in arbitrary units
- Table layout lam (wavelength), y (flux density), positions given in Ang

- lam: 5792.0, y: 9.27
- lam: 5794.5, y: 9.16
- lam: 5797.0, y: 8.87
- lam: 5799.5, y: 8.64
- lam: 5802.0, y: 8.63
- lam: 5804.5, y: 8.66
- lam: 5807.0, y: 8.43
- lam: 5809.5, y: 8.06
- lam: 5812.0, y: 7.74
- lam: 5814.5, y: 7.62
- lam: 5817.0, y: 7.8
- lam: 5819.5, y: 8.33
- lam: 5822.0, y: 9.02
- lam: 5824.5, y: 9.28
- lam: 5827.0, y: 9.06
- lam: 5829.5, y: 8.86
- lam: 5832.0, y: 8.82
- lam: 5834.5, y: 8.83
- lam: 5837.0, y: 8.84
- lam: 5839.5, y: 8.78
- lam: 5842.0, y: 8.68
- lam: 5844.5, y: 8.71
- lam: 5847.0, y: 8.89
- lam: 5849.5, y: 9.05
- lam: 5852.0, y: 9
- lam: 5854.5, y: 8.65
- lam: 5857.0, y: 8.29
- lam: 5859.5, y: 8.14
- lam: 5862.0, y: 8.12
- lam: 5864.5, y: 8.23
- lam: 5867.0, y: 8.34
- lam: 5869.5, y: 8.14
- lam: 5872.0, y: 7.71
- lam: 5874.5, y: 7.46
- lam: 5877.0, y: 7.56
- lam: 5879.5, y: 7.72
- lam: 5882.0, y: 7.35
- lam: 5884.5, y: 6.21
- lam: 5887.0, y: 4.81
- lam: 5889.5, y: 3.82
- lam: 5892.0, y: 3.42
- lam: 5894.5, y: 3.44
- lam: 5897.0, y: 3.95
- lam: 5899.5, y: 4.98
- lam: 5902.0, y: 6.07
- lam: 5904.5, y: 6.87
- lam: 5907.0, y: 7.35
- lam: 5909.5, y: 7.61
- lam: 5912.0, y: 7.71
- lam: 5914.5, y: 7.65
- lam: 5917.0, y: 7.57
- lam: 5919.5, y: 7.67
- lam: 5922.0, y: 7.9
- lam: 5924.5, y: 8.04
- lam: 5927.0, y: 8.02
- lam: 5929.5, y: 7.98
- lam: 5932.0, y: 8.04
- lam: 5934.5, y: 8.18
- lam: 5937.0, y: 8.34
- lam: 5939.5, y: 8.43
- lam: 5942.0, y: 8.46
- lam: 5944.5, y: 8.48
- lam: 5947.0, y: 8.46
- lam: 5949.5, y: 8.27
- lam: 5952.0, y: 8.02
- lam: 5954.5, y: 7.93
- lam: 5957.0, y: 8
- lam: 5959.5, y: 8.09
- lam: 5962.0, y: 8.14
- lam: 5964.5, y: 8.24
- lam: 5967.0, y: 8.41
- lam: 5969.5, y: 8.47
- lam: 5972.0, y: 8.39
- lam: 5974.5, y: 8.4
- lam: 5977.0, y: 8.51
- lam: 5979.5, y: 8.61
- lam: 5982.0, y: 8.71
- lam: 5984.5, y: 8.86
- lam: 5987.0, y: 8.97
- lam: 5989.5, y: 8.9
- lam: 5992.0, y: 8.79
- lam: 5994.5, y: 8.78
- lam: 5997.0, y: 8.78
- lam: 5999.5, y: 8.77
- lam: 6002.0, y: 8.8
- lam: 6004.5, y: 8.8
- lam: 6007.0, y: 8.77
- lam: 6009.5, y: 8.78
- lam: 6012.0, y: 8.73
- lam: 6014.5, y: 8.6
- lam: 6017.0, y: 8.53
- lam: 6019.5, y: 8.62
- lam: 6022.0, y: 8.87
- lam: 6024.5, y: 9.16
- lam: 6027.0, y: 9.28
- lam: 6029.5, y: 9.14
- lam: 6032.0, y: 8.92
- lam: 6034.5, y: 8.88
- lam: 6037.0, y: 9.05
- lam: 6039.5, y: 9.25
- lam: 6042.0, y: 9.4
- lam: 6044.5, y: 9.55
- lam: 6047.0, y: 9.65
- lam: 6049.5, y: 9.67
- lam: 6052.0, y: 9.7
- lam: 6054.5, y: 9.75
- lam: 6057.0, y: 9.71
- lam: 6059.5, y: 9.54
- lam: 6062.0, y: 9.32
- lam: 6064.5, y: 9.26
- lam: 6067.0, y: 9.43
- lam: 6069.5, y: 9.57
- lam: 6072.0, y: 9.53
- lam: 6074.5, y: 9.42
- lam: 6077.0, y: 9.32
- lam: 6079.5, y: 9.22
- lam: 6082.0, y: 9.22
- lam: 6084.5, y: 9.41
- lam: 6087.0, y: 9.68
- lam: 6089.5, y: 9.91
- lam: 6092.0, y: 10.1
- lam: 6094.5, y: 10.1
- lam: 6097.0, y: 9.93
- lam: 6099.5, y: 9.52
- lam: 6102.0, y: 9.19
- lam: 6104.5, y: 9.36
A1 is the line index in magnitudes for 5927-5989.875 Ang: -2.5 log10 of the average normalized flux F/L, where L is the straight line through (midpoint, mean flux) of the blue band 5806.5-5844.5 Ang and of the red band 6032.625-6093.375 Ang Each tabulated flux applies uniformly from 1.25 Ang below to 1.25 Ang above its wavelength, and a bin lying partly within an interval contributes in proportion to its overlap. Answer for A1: 0.09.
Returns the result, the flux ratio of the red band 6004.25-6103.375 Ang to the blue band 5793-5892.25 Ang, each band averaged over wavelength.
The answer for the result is 1.15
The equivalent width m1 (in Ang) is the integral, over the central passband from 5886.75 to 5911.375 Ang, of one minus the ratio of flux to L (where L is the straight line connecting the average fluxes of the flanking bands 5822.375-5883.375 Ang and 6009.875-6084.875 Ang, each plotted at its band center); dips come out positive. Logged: 9.49 Ang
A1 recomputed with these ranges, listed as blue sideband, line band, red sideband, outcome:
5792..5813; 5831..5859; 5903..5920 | -0.08 mag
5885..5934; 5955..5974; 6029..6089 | -0.09 mag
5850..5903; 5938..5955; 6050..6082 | -0.07 mag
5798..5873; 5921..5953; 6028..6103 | 0.09 mag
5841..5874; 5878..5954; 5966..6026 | 0.21 mag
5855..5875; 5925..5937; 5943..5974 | 0.02 mag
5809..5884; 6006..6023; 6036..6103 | 0.07 mag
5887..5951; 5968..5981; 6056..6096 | -0.07 mag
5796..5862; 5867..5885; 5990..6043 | 0.15 mag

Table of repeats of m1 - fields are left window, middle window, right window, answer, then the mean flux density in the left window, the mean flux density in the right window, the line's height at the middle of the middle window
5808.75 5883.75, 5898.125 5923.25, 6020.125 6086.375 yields 4.49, 8.36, 9.35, 8.67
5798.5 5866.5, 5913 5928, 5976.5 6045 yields 1.58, 8.56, 8.88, 8.72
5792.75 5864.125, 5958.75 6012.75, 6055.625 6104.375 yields 3.32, 8.61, 9.54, 9.19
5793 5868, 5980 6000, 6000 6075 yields 0.51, 8.59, 9.18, 9.05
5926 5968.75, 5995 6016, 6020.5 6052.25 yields 0.32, 8.21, 9.25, 8.89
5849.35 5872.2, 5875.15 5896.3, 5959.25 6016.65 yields 7.19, 8.36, 8.63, 8.42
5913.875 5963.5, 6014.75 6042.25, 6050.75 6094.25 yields 0.27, 8.09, 9.55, 9.07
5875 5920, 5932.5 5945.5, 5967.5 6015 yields -1.86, 6.21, 8.7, 7.31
